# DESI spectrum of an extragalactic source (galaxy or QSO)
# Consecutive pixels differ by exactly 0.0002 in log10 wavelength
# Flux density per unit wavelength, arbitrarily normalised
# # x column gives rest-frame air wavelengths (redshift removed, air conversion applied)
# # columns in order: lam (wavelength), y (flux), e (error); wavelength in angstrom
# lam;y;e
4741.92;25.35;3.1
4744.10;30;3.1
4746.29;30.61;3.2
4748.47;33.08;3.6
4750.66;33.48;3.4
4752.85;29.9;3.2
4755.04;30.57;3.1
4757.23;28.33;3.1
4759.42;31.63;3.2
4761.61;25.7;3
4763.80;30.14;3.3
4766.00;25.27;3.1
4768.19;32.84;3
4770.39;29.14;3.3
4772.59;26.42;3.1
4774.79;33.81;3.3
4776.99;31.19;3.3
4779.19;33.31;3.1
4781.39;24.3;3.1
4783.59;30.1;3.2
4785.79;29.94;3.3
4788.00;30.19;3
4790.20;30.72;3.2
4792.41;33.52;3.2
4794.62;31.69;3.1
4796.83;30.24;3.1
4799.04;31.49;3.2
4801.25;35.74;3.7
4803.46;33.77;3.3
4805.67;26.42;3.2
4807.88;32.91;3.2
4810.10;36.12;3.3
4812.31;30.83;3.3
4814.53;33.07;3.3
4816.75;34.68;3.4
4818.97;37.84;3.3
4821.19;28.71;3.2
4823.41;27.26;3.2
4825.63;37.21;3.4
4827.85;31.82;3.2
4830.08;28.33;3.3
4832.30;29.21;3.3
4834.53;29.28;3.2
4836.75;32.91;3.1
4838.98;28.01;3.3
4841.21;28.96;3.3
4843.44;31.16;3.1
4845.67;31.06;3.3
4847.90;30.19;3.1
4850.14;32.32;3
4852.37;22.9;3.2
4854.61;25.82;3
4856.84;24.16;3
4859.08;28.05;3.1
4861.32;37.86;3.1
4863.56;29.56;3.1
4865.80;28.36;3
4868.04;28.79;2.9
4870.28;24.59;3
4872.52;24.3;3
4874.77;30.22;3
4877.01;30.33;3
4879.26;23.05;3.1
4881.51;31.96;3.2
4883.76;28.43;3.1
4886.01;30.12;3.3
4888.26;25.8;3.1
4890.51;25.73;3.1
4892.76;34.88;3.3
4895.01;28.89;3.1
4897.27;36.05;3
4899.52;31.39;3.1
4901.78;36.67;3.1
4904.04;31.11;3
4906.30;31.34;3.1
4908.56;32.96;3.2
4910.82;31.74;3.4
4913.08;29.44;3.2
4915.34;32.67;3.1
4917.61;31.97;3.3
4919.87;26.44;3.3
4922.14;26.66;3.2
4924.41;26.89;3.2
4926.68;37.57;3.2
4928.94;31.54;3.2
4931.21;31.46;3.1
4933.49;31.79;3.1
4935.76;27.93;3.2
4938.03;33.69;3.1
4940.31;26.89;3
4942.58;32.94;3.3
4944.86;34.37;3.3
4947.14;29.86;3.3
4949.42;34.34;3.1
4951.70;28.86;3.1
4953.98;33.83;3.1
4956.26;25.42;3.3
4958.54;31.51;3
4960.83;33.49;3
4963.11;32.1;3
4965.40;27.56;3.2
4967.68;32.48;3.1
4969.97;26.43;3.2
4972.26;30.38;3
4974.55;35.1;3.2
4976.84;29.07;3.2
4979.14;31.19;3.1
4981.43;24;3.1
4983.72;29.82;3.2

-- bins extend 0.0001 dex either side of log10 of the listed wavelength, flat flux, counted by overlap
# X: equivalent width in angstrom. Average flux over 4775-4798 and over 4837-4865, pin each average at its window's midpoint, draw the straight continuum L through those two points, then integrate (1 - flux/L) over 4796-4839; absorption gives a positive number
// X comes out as -2.7 angstrom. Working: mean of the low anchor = 30.6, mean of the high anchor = 29.3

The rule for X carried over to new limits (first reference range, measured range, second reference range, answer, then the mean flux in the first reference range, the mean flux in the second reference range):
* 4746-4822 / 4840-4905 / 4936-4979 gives 3.4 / 31.1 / 31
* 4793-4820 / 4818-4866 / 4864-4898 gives 1.3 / 32.9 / 28.7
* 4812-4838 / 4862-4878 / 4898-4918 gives 1.9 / 31.8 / 32.2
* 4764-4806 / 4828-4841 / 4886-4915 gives 0.5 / 30.6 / 31.3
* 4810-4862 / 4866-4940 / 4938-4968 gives 1.8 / 30.6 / 31.1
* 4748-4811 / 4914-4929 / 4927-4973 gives 0.2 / 30.7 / 31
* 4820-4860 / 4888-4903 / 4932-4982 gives -0.9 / 29.3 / 30.7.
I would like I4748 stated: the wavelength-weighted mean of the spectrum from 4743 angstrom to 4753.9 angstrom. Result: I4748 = 31.4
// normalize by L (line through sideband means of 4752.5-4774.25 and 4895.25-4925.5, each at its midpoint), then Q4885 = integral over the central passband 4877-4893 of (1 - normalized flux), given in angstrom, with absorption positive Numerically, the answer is 1.3 angstrom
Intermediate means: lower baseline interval 29.1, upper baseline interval 31.1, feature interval 28.3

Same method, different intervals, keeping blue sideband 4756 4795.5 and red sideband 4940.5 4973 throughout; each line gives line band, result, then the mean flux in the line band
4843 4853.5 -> 0.30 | 29.4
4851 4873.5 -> 2.11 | 27.5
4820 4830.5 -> -0.25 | 30.9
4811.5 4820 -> -1.15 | 34.2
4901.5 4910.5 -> -0.58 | 32.6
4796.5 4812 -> -1.22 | 32.4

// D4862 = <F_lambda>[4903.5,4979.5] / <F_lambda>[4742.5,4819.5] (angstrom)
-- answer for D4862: 1.00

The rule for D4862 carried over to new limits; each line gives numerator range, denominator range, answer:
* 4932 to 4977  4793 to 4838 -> 0.97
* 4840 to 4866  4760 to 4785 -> 1.00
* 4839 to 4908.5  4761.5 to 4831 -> 0.95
